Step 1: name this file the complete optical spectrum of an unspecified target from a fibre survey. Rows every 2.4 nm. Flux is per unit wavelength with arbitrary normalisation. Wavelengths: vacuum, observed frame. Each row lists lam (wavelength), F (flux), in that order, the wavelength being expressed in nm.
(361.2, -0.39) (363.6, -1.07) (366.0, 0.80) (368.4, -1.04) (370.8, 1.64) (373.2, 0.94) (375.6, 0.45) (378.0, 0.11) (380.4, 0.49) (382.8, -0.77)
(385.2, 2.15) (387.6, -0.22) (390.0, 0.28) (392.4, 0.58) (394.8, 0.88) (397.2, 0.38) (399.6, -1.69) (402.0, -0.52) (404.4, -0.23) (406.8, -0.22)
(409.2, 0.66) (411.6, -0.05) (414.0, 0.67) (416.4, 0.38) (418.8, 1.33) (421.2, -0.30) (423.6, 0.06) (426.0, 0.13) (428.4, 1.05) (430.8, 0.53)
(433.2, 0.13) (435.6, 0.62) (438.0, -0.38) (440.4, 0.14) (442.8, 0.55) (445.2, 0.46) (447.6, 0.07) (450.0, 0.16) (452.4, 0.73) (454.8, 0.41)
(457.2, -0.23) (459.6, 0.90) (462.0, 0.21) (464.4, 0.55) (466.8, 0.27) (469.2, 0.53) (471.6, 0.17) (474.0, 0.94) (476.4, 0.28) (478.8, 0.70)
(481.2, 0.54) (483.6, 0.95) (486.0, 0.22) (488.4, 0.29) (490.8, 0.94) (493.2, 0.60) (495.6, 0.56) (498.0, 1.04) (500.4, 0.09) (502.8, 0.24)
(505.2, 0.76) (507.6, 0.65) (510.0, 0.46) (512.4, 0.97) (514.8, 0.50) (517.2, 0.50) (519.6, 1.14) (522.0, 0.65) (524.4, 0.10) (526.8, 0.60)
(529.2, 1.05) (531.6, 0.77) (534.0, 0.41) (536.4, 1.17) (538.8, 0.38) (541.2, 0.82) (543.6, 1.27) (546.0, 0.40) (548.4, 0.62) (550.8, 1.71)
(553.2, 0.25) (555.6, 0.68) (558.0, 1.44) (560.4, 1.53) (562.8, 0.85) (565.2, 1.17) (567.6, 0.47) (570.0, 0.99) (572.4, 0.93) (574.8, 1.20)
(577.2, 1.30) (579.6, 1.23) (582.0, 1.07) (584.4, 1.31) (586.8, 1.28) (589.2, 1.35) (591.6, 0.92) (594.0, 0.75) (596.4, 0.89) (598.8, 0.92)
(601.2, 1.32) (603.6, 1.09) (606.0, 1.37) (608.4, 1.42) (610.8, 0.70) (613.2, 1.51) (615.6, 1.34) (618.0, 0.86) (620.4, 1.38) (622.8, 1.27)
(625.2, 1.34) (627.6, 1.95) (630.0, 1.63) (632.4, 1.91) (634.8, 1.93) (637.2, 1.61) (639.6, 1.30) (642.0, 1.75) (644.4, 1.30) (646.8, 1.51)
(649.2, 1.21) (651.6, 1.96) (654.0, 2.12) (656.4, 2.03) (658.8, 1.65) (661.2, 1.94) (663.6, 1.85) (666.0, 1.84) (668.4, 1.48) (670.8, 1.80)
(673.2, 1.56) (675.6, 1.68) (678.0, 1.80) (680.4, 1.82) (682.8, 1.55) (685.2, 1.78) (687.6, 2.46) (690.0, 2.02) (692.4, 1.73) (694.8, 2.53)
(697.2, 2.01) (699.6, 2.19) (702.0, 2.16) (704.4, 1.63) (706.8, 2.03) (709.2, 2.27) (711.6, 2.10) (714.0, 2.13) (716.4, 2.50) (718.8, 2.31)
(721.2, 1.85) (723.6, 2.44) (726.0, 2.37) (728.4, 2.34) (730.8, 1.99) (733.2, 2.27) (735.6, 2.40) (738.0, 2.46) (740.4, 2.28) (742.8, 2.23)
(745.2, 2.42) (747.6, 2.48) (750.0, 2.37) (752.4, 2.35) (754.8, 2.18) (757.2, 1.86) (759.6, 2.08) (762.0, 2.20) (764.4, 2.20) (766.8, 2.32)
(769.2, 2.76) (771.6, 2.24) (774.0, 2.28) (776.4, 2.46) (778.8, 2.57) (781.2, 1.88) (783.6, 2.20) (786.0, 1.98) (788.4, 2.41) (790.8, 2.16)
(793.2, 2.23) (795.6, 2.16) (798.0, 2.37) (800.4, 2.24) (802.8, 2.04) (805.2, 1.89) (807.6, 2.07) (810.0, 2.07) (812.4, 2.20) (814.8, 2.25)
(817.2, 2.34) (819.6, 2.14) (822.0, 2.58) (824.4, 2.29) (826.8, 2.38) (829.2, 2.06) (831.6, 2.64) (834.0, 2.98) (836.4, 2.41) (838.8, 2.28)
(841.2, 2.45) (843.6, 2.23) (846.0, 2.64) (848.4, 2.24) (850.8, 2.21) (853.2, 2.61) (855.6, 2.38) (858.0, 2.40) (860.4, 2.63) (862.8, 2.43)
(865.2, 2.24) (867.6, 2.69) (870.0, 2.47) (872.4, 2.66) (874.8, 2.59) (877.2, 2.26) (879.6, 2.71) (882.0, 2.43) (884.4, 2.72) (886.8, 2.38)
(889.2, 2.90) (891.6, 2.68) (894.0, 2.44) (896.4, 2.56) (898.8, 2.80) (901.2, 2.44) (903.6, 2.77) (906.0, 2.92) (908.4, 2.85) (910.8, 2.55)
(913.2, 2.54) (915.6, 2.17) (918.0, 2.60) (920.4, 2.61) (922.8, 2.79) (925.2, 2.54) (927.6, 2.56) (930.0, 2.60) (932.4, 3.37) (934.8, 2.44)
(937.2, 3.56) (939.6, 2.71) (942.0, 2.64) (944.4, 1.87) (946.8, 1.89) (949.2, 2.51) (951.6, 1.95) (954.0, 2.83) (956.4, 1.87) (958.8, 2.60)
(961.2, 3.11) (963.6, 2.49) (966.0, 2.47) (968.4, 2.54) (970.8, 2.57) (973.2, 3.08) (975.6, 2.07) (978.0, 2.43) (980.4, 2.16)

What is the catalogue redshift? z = 0.554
